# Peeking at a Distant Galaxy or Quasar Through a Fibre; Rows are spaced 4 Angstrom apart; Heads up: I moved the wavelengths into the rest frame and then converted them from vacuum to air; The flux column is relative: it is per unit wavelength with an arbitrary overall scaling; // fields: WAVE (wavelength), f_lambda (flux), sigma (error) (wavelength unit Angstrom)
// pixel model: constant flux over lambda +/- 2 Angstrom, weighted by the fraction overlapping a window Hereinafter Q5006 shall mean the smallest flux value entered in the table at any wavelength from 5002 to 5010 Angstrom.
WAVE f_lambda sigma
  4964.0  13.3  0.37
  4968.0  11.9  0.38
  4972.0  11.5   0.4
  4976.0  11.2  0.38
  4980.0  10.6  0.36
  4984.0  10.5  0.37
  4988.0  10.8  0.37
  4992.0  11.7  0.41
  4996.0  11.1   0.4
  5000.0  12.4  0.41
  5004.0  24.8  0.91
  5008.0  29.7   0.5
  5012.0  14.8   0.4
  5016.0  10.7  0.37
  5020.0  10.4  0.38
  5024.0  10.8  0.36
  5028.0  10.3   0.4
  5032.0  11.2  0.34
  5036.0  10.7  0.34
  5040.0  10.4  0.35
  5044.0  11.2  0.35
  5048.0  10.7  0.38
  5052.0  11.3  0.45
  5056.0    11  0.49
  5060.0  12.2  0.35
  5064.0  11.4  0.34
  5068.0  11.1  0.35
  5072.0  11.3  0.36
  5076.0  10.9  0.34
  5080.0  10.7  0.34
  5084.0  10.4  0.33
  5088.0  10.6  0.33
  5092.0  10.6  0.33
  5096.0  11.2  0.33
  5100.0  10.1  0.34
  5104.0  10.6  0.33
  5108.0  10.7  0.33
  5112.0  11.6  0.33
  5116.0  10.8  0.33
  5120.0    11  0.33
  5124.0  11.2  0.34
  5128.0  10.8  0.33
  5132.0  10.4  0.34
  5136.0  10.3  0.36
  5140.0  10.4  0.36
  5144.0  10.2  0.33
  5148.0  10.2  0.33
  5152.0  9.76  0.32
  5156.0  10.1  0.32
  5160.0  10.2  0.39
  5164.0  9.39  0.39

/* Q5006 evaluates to 24.8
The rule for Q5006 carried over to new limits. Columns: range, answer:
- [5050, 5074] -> 11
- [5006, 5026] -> 10.4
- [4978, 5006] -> 10.5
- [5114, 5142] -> 10.3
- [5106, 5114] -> 10.7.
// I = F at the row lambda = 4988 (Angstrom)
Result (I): 10.8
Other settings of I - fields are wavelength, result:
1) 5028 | 10.3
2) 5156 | 10.1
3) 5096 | 11.2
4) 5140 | 10.4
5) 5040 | 10.4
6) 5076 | 10.9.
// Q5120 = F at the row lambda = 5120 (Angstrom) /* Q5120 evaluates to 11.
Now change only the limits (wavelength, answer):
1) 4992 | 11.7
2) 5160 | 10.2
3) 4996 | 11.1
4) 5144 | 10.2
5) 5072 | 11.3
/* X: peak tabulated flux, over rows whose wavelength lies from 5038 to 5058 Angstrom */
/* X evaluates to 11.3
